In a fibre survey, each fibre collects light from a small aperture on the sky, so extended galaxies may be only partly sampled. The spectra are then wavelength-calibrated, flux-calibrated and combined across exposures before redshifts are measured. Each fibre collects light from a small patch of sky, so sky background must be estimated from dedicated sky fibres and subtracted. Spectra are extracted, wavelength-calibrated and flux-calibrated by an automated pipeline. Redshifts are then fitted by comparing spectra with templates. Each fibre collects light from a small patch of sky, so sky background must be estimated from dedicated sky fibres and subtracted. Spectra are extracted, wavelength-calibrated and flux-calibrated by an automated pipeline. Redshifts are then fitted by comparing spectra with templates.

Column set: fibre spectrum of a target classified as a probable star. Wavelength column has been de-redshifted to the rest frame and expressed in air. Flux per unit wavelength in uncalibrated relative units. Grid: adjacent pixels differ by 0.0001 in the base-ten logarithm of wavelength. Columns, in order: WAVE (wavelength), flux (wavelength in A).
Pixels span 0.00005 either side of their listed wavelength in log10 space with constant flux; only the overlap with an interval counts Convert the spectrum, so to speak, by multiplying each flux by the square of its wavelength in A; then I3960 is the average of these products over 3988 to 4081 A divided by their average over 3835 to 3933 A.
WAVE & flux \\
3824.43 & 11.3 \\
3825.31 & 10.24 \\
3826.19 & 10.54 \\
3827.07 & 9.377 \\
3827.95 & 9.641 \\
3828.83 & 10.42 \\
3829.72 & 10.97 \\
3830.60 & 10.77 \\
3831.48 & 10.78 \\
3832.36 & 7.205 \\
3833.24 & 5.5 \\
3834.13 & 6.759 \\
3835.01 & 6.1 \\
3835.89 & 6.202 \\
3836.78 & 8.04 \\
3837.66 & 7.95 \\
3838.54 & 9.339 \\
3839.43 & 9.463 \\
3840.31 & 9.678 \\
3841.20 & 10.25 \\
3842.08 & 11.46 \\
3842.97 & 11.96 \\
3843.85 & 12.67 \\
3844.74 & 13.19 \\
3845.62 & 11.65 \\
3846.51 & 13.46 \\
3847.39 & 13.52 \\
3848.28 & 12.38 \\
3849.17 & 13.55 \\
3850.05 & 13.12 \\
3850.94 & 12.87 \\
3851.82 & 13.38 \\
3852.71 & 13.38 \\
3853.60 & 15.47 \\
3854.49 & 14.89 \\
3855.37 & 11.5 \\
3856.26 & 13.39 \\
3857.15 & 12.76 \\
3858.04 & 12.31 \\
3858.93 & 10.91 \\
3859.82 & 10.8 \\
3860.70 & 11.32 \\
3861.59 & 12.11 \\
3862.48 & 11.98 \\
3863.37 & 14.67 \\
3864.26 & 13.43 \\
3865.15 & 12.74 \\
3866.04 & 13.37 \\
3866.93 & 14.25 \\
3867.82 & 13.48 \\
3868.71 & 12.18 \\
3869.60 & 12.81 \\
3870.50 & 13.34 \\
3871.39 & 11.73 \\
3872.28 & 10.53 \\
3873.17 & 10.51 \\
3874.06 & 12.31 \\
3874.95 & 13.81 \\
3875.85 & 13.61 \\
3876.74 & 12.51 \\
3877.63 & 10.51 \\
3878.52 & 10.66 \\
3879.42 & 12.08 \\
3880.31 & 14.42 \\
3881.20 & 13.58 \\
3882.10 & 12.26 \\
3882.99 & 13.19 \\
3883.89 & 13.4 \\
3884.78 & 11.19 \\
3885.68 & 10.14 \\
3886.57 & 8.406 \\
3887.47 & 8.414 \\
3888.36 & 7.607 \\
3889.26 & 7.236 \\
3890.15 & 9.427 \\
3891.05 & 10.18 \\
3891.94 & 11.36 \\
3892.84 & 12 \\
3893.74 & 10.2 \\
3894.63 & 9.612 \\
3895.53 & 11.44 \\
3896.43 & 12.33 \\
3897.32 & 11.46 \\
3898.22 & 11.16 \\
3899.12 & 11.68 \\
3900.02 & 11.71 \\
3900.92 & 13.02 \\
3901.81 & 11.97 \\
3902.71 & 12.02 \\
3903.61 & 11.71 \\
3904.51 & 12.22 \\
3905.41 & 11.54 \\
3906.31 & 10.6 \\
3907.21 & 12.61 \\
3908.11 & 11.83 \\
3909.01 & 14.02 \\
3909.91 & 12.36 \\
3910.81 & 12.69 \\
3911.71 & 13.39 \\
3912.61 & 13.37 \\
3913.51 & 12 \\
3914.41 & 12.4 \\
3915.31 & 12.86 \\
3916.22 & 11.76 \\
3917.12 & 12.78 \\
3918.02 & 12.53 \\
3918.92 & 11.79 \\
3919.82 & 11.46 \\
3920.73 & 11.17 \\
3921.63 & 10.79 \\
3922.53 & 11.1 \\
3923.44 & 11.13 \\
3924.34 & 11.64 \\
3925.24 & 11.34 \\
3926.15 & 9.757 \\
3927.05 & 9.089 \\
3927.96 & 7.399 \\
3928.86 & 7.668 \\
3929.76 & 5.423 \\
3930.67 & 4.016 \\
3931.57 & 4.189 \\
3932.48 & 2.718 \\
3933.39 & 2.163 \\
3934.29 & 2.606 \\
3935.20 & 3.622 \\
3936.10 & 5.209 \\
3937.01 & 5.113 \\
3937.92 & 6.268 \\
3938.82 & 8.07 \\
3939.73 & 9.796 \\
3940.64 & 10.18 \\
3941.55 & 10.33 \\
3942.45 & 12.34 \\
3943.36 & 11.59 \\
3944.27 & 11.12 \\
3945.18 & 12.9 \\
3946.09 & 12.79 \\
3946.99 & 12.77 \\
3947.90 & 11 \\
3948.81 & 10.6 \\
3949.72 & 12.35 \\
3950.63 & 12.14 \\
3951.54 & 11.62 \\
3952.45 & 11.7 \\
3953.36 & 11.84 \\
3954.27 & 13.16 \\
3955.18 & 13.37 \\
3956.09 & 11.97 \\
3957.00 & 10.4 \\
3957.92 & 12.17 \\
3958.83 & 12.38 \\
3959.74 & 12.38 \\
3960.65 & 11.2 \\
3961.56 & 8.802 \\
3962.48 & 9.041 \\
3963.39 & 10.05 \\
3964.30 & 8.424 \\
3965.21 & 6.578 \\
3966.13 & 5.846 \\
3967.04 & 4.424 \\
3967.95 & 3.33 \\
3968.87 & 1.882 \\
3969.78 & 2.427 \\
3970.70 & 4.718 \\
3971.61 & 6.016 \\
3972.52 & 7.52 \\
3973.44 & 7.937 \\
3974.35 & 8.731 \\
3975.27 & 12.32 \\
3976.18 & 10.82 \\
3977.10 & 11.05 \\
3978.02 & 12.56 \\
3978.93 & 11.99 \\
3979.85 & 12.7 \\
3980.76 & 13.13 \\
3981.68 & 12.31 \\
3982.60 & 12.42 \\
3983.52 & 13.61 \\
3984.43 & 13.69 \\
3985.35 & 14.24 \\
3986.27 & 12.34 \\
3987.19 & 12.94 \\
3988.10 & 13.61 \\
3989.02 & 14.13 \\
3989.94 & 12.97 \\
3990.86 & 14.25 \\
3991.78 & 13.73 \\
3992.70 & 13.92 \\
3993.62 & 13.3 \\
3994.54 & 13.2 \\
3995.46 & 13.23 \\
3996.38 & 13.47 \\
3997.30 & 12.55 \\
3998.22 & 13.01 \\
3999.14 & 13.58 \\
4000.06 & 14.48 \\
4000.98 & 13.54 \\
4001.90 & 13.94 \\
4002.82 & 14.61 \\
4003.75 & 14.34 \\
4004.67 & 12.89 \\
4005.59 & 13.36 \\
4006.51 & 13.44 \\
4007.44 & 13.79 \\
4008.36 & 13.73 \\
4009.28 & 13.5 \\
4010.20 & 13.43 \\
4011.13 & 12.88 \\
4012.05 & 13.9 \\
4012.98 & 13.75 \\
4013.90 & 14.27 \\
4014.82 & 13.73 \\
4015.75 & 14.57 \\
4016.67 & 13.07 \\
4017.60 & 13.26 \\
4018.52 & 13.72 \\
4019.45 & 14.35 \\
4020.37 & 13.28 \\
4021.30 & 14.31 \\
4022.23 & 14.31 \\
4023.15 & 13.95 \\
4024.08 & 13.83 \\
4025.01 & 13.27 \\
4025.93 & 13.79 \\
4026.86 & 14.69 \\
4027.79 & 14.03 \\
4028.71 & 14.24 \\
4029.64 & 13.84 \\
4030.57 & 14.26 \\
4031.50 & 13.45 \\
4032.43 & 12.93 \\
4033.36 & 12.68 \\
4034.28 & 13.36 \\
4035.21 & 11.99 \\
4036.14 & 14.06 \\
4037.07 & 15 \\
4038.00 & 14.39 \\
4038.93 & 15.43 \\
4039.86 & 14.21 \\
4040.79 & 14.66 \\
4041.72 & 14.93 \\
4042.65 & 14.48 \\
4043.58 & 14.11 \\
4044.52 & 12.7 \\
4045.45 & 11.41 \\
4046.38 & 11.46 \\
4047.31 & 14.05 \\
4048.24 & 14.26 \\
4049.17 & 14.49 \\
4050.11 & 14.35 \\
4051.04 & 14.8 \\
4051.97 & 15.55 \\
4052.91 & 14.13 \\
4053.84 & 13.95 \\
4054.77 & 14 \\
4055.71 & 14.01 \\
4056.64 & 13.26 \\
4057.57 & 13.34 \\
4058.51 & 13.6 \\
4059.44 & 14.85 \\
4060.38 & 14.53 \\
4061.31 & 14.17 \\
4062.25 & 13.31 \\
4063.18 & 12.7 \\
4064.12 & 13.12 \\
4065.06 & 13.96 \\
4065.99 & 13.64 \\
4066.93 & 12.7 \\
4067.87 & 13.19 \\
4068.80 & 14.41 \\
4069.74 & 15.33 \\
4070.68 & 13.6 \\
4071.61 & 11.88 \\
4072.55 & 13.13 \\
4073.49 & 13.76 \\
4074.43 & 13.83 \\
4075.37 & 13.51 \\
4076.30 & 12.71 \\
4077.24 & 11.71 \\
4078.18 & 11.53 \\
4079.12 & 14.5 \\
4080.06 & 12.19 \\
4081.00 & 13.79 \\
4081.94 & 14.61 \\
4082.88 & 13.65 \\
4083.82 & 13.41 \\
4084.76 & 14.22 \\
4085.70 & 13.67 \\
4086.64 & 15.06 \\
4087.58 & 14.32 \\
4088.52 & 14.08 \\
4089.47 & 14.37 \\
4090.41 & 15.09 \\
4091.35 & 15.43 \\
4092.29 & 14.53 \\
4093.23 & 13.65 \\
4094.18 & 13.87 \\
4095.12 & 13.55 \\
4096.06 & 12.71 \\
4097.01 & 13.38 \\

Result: 1.30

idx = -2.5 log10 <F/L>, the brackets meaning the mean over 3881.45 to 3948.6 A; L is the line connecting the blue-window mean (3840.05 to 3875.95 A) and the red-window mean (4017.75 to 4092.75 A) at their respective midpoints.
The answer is 0.25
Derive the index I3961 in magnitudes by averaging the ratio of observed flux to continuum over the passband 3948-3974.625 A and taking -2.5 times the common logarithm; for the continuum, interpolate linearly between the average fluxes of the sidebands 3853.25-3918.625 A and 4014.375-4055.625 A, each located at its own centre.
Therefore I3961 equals 0.38 mag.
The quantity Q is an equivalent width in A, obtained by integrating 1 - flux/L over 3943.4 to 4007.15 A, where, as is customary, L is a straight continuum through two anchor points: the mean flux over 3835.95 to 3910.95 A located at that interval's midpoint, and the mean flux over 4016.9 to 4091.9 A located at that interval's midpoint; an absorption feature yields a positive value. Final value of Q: 7.7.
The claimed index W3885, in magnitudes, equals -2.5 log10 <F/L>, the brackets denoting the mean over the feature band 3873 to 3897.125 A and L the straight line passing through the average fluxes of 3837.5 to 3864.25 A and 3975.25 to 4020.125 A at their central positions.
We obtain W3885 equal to 0.12 mag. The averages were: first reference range 12.2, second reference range 13.4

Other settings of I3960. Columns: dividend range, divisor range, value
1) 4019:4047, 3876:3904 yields 1.32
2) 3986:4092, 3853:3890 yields 1.24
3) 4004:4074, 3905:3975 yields 1.51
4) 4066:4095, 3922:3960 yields 1.55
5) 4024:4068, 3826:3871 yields 1.33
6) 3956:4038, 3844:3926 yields 1.07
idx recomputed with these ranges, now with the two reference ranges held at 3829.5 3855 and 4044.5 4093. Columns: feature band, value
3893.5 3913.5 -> -0.028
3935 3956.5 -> 0.156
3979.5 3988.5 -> -0.036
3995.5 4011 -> -0.054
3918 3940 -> 0.474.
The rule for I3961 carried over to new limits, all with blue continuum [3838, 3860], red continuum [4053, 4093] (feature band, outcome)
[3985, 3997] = -0.02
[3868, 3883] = 0.01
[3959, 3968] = 0.48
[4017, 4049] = -0.02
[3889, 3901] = 0.16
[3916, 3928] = 0.15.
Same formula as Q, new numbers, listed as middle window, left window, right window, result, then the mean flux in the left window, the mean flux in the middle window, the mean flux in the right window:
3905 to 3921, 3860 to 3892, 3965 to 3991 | -1.66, 11.8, 12.3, 10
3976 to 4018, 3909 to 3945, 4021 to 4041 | -3.00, 9.45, 13.3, 13.9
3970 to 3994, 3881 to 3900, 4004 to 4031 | 2.32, 10.8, 11.7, 13.8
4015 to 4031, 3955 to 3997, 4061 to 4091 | -2.48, 10.7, 13.9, 13.6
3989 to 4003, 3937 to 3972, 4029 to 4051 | -2.34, 9.63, 13.6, 13.8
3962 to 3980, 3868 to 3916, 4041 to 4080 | 6.81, 11.7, 7.84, 13.6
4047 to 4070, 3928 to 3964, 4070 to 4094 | -1.82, 9.39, 14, 13.7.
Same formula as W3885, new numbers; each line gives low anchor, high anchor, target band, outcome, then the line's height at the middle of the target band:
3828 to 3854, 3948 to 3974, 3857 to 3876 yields -0.20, 10.4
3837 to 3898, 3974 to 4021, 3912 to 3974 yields 0.34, 12.7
